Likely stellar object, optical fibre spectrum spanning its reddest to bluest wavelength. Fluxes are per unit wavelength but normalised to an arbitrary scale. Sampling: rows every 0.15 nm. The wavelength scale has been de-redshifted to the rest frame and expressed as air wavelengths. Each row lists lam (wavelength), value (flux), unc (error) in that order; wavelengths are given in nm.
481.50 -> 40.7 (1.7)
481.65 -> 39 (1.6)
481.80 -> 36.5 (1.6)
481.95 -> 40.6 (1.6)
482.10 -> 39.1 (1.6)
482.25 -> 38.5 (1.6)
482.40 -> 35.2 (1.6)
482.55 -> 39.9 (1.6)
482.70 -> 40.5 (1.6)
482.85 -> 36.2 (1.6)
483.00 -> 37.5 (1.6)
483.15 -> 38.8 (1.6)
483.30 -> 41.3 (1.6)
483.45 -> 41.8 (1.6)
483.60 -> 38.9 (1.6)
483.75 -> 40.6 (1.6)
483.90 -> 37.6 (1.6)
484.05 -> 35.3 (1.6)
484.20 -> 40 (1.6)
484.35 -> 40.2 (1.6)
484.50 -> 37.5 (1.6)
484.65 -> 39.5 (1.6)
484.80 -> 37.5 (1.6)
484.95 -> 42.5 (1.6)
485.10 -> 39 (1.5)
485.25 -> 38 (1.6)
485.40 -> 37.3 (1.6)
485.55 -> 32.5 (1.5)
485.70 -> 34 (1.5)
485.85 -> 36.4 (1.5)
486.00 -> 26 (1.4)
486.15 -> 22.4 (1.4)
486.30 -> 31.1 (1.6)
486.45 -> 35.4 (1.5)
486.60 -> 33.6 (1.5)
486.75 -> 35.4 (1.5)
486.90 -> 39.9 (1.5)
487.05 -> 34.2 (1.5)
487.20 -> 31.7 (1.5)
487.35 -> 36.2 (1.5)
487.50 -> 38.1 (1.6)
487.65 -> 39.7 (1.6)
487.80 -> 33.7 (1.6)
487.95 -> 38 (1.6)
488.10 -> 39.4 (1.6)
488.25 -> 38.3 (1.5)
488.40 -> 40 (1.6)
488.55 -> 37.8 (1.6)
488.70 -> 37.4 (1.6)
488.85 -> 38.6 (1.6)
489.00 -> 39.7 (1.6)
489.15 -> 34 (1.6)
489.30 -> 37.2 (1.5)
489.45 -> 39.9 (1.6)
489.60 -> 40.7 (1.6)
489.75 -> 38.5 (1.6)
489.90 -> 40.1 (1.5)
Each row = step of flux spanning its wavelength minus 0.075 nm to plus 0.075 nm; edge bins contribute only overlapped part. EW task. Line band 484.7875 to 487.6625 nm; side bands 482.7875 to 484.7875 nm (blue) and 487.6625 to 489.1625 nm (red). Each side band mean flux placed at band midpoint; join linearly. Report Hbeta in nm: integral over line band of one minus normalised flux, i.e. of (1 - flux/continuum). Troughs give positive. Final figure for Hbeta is 0.26 nm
